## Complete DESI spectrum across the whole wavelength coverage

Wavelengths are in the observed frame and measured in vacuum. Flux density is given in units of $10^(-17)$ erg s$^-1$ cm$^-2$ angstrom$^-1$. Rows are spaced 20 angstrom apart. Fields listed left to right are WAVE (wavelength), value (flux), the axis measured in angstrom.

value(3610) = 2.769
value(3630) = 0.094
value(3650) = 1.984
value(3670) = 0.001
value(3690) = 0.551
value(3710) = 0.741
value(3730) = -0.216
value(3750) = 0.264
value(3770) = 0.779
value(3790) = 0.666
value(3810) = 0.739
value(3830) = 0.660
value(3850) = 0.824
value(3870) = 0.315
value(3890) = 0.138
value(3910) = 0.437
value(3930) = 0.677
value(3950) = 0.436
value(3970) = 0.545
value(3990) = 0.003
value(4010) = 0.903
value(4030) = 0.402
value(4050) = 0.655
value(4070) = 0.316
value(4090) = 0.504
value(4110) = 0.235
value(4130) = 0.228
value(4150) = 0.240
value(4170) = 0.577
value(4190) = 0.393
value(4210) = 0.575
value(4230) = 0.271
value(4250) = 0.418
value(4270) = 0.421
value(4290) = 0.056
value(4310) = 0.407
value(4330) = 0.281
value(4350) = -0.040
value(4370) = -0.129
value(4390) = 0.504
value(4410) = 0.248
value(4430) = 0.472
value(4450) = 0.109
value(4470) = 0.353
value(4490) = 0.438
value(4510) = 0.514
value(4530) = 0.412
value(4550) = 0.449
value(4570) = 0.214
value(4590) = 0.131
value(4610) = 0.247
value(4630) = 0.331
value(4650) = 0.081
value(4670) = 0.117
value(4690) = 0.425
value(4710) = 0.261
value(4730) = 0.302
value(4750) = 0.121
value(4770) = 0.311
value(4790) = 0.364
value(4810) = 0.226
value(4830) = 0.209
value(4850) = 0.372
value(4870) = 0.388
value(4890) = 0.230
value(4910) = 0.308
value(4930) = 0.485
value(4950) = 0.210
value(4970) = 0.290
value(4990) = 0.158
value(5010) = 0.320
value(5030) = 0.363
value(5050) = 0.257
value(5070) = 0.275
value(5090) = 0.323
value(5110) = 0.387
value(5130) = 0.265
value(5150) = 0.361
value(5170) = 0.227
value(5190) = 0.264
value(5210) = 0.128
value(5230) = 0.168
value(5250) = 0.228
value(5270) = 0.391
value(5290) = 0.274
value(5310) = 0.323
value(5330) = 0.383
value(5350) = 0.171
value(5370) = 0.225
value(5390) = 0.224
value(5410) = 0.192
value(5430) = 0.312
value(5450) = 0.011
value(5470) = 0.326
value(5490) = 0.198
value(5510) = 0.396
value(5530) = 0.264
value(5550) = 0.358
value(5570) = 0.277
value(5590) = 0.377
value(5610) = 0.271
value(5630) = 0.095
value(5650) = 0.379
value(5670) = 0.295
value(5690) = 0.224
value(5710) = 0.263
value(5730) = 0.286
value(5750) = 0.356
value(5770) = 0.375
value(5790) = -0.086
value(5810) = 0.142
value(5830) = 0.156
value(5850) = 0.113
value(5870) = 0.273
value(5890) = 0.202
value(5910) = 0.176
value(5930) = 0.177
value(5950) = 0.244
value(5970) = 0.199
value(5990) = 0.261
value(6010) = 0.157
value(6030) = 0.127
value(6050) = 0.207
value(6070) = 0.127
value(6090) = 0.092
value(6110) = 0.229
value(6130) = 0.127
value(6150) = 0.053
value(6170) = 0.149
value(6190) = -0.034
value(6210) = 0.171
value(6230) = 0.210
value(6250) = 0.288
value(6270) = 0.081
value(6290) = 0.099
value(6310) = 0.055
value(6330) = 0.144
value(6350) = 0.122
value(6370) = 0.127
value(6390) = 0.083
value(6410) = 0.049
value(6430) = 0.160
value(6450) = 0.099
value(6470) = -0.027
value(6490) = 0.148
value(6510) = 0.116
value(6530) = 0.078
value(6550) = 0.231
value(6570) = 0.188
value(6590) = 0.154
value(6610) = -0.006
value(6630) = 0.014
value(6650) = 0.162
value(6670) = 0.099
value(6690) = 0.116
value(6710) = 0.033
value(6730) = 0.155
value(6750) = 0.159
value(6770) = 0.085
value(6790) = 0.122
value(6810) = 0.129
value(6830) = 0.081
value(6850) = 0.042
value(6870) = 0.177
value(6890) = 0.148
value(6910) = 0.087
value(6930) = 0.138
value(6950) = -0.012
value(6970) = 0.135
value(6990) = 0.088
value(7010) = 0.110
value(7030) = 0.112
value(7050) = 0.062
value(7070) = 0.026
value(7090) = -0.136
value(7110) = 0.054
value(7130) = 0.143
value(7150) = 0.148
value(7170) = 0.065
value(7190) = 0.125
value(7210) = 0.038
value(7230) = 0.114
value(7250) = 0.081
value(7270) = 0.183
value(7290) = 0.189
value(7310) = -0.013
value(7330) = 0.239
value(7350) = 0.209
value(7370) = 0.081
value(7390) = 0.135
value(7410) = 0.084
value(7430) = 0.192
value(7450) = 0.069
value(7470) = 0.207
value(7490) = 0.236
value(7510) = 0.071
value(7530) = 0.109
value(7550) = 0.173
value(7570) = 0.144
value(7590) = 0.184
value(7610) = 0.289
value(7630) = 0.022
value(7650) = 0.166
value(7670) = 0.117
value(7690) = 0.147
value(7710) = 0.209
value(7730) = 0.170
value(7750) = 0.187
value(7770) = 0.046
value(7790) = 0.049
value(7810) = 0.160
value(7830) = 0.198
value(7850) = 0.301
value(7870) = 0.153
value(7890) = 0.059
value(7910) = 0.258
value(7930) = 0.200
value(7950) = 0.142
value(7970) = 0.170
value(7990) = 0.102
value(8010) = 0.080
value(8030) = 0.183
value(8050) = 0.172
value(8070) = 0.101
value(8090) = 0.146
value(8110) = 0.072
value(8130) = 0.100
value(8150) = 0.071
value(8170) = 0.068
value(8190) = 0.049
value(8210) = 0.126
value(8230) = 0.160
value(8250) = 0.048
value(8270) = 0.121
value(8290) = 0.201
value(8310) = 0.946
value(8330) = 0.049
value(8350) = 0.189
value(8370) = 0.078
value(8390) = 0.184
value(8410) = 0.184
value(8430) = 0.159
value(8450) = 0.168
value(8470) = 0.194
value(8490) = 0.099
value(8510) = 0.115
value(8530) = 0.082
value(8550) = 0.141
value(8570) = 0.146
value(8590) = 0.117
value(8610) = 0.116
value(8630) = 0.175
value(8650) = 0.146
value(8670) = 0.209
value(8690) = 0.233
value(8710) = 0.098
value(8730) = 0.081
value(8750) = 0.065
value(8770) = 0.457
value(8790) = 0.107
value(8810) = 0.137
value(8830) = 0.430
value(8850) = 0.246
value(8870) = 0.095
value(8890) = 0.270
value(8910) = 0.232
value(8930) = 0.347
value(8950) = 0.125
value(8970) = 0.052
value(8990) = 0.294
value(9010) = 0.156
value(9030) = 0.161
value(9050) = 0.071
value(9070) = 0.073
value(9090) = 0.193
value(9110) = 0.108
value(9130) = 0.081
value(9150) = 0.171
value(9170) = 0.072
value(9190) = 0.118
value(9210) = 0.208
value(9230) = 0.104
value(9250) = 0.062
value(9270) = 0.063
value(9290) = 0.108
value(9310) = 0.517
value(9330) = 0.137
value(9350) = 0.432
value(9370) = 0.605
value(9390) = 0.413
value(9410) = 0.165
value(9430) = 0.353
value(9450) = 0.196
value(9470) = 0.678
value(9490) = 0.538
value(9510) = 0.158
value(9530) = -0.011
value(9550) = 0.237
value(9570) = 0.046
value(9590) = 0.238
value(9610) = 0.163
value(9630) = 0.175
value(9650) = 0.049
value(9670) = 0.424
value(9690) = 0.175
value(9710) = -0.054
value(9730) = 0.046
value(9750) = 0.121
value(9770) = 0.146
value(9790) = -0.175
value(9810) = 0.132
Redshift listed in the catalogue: 1.228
